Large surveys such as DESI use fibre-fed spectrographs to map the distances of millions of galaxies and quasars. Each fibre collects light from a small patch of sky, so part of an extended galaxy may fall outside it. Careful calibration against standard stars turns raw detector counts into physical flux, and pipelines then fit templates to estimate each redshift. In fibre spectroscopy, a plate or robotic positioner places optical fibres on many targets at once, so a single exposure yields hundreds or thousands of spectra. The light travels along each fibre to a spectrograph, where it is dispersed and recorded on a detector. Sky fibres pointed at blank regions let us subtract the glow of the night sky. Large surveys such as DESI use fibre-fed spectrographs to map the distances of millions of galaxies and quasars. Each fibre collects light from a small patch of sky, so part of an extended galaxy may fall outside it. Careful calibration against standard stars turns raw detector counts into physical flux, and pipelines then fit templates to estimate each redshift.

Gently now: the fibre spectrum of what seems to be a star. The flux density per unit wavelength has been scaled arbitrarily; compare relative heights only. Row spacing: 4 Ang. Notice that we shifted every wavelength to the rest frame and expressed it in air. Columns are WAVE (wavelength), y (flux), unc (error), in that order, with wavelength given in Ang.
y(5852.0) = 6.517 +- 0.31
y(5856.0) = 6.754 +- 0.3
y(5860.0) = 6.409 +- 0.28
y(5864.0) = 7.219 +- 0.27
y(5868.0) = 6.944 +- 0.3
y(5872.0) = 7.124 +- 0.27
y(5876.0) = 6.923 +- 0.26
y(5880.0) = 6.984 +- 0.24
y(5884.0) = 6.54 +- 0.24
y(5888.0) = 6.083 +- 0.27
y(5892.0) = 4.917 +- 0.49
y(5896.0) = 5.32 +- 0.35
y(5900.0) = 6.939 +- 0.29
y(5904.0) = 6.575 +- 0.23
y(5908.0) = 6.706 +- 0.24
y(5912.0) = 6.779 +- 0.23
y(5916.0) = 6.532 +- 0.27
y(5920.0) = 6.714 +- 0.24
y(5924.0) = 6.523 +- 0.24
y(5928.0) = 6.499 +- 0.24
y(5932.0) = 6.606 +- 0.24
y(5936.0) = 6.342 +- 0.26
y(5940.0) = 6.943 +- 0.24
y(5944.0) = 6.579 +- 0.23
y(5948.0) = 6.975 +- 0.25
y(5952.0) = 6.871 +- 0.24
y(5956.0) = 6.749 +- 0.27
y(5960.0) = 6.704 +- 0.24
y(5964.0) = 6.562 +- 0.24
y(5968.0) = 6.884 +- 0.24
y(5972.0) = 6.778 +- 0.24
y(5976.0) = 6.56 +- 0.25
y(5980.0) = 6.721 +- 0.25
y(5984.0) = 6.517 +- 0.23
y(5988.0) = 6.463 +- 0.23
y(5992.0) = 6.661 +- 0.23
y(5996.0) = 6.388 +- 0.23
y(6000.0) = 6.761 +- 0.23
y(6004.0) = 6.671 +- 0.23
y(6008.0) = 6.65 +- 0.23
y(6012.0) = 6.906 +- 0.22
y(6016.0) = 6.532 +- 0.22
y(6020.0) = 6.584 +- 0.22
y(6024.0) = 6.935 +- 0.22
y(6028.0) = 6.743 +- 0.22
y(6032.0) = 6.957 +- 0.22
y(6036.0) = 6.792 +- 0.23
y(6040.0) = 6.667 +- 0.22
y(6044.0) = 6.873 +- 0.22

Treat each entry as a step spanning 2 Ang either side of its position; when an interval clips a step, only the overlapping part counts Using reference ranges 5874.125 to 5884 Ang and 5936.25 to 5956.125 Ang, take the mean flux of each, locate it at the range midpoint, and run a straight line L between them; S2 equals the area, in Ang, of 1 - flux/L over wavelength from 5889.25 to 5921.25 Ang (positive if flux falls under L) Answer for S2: 2.5 Ang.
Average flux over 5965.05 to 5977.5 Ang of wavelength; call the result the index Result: 6.73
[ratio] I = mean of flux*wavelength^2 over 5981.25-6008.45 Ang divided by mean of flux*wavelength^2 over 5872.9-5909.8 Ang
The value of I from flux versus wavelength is 1.1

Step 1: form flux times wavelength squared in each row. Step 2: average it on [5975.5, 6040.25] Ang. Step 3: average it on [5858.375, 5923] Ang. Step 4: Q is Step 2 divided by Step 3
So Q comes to 1.06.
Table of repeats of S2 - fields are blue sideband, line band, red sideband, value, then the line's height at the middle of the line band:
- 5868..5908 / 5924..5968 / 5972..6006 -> -1.1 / 6.53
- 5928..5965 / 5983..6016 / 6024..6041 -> 0.7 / 6.77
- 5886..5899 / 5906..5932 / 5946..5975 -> -2.6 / 6.03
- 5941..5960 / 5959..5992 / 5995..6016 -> 0.4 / 6.74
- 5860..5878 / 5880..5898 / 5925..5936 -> 2.6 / 6.83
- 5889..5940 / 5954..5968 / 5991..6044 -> -0.4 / 6.54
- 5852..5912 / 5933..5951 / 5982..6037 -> -0.3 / 6.61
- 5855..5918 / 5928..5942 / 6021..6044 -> 0.0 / 6.63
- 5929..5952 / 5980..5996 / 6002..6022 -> 0.3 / 6.68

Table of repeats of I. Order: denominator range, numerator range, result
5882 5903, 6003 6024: 1.16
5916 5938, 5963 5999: 1.03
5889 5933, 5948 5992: 1.07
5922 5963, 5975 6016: 1.01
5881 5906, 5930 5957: 1.12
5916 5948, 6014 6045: 1.05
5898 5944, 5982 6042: 1.04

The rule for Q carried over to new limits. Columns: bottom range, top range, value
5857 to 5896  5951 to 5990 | 1.06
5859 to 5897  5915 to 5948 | 1.04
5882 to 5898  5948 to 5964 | 1.21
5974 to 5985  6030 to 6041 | 1.05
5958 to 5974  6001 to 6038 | 1.02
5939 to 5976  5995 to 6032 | 1.01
